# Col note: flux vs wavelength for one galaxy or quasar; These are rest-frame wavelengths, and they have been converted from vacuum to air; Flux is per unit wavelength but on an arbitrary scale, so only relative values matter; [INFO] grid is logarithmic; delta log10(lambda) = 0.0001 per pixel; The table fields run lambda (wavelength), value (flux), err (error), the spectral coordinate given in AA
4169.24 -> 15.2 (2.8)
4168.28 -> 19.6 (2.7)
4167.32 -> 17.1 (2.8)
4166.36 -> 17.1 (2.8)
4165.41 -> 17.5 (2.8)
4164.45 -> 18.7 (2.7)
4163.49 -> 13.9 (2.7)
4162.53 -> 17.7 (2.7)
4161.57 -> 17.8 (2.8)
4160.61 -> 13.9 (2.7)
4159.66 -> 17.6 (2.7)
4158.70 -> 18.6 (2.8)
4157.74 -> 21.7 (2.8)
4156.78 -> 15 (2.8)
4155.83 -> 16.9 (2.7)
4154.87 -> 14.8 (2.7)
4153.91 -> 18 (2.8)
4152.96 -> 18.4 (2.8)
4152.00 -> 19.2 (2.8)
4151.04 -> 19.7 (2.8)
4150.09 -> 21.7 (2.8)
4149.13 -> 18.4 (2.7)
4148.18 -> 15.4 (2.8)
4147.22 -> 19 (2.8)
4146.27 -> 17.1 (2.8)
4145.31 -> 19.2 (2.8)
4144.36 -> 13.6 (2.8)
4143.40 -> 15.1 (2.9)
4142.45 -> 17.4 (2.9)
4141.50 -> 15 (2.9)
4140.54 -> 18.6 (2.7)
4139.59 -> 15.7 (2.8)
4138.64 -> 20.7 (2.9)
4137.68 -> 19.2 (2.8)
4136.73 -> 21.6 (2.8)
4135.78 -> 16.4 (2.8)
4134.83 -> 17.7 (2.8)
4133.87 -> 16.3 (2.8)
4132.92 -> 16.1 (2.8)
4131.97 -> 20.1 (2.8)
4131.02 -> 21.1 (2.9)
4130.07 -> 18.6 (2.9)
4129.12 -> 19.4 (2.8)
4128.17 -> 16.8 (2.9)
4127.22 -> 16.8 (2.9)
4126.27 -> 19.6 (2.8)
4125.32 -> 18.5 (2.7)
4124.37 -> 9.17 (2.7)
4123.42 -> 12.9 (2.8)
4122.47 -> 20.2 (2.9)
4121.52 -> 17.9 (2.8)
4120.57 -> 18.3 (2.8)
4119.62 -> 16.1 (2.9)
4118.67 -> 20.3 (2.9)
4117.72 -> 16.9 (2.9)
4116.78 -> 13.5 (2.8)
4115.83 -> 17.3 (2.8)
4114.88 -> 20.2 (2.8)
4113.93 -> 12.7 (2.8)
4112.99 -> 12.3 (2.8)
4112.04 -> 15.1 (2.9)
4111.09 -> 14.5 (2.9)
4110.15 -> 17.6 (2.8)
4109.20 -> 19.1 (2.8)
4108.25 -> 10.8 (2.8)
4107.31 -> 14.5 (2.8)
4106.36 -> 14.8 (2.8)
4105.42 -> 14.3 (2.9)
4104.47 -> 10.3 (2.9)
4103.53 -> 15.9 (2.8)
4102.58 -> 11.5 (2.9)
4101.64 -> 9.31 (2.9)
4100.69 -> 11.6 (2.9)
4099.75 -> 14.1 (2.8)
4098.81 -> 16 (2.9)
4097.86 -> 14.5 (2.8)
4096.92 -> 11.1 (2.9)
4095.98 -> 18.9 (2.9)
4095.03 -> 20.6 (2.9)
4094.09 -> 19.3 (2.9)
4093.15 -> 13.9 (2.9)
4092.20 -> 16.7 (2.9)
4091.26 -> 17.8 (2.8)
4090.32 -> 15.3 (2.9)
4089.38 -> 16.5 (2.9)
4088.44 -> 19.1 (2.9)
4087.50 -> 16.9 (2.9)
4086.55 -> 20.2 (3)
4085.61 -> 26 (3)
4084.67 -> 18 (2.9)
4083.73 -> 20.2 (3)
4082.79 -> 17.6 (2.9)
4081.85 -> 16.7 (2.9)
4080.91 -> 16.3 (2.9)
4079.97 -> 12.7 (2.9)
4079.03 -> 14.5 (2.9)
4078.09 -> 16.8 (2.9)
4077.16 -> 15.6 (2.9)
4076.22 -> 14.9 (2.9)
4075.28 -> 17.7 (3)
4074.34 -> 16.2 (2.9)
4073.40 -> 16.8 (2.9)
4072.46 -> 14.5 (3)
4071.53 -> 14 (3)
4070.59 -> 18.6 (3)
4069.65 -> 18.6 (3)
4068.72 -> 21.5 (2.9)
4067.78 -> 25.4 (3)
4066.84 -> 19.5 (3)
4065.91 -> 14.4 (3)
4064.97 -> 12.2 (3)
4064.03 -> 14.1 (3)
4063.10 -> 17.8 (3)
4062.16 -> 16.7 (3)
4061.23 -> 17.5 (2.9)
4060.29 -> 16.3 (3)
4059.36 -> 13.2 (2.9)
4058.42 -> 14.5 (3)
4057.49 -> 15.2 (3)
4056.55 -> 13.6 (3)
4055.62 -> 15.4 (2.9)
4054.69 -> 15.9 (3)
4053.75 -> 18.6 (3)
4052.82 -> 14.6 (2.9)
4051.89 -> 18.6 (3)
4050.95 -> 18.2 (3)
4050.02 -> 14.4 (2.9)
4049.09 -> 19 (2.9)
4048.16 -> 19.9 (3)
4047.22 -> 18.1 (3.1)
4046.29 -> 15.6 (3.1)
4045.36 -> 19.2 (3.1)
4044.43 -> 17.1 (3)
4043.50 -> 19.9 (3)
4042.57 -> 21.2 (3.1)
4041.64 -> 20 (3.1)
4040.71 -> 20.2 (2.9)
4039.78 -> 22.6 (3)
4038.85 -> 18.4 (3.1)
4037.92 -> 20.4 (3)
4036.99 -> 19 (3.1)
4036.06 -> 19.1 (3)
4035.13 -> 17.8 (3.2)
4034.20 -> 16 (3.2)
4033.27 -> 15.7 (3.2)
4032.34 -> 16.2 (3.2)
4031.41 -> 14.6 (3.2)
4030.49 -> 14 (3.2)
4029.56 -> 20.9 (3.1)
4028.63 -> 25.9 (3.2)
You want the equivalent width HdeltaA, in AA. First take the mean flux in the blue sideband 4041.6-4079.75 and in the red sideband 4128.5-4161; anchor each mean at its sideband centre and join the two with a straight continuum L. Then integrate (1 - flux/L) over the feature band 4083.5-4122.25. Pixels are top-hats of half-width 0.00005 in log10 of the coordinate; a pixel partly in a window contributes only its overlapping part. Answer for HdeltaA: 2.87 AA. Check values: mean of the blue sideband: 16.9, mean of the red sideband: 17.9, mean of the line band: 16.1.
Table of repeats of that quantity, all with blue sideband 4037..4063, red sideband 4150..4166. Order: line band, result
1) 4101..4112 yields 2.32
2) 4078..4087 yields -0.18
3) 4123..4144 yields 0.26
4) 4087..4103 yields 1.92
